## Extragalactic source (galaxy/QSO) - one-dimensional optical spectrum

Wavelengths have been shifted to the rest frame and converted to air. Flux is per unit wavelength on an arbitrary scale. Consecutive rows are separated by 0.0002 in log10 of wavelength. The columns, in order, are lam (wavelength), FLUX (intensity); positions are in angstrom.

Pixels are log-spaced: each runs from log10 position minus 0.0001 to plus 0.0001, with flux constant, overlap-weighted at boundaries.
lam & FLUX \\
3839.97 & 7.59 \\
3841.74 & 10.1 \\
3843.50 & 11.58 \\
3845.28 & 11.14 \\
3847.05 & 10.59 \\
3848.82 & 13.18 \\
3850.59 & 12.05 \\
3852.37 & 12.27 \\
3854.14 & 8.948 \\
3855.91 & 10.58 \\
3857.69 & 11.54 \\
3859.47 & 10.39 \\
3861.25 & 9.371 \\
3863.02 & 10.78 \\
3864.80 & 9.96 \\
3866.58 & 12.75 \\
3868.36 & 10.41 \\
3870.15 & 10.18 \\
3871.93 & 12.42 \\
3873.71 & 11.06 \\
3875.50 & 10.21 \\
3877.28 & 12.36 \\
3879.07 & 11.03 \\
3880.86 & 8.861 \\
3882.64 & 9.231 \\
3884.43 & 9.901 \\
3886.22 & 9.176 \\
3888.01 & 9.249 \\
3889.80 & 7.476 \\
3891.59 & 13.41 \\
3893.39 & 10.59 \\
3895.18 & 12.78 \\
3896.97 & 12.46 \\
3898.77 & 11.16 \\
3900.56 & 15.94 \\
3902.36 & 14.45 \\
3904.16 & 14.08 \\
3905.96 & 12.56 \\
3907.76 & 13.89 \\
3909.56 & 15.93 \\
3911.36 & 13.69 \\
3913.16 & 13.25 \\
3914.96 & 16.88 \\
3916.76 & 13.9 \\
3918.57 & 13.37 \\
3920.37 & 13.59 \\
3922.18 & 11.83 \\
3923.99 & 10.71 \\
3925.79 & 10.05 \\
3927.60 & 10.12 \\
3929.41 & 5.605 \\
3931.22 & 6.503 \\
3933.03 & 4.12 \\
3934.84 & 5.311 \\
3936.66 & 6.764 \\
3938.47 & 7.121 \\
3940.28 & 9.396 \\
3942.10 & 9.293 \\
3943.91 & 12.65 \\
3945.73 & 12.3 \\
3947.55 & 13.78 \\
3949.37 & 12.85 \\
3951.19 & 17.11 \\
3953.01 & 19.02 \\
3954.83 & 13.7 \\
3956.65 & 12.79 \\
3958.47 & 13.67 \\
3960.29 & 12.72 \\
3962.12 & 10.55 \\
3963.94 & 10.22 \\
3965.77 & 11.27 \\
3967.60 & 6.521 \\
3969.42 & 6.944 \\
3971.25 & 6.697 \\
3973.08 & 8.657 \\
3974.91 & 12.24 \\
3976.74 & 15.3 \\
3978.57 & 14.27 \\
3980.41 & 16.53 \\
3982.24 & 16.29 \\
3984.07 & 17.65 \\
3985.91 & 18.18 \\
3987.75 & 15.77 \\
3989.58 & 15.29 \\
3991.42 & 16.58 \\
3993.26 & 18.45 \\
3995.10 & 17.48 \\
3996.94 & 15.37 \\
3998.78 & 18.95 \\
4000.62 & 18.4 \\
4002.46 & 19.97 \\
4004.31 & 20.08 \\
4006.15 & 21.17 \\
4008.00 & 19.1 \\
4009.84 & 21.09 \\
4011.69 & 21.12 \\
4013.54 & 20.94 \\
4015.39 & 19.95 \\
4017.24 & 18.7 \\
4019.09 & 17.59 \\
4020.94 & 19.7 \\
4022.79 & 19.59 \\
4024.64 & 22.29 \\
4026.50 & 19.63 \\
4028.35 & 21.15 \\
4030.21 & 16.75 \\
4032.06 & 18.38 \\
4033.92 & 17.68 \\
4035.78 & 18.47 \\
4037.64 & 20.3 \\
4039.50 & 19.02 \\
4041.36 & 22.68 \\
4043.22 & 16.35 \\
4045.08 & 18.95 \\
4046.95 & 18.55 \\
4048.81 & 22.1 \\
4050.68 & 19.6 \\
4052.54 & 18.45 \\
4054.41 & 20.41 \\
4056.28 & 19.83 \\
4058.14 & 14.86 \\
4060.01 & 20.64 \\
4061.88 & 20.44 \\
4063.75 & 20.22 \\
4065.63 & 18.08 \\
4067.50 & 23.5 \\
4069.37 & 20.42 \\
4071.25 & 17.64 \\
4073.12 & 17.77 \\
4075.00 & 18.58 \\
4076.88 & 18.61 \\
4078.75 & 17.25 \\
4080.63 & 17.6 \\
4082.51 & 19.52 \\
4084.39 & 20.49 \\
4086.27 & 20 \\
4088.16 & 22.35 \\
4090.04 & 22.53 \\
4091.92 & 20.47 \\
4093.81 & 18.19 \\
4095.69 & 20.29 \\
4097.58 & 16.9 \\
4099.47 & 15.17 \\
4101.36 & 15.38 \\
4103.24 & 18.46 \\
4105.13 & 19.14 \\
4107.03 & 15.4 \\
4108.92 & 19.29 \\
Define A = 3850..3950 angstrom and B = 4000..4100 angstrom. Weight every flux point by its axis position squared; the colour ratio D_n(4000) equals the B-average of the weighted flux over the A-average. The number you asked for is 1.9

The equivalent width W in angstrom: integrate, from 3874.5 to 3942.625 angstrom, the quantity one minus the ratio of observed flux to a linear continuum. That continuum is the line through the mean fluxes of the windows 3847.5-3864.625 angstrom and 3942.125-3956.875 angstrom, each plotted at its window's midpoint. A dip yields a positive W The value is 8.9 angstrom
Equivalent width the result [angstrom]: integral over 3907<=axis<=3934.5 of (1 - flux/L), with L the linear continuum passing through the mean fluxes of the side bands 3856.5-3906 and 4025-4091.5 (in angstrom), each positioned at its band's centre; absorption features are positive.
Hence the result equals 3.2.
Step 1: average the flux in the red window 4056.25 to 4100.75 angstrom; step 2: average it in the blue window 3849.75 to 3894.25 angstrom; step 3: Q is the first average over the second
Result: 1.82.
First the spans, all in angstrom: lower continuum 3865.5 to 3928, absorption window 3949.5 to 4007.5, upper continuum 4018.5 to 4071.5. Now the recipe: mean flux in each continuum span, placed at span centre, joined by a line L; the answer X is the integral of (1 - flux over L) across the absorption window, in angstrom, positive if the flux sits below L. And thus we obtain 5.0 angstrom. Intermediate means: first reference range 12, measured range 14.8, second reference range 19.5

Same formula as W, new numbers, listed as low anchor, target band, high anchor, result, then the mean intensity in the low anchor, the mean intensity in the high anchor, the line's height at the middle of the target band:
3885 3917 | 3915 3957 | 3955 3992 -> 5.84 angstrom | 12.8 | 12.9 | 12.8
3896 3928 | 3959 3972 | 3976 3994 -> 5.11 angstrom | 13.3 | 16.4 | 15.6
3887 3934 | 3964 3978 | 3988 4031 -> 5.57 angstrom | 11.8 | 19.1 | 16.2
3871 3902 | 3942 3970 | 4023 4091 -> 4.05 angstrom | 11.1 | 19.5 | 14.5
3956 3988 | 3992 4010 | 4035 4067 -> -4.57 angstrom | 12.5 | 19.4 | 15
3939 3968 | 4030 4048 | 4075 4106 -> -2.59 angstrom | 12.4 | 18.9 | 16.4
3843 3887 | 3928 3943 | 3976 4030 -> 8.01 angstrom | 10.8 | 18.5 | 14.7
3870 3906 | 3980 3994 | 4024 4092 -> -0.65 angstrom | 11.4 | 19.5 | 16.1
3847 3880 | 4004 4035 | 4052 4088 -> -4.42 angstrom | 11.1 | 19.2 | 17.2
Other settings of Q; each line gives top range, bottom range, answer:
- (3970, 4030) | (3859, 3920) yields 1.48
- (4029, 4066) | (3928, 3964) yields 1.77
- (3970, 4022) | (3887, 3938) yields 1.51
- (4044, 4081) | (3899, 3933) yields 1.56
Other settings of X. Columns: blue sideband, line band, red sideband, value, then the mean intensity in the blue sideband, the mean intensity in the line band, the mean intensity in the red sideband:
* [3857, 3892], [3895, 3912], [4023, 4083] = -2.7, 10.4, 13.7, 19.2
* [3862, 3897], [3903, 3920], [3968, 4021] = -2.5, 10.7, 14.2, 16.7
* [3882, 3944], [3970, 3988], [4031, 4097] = 1.0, 11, 14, 19.4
